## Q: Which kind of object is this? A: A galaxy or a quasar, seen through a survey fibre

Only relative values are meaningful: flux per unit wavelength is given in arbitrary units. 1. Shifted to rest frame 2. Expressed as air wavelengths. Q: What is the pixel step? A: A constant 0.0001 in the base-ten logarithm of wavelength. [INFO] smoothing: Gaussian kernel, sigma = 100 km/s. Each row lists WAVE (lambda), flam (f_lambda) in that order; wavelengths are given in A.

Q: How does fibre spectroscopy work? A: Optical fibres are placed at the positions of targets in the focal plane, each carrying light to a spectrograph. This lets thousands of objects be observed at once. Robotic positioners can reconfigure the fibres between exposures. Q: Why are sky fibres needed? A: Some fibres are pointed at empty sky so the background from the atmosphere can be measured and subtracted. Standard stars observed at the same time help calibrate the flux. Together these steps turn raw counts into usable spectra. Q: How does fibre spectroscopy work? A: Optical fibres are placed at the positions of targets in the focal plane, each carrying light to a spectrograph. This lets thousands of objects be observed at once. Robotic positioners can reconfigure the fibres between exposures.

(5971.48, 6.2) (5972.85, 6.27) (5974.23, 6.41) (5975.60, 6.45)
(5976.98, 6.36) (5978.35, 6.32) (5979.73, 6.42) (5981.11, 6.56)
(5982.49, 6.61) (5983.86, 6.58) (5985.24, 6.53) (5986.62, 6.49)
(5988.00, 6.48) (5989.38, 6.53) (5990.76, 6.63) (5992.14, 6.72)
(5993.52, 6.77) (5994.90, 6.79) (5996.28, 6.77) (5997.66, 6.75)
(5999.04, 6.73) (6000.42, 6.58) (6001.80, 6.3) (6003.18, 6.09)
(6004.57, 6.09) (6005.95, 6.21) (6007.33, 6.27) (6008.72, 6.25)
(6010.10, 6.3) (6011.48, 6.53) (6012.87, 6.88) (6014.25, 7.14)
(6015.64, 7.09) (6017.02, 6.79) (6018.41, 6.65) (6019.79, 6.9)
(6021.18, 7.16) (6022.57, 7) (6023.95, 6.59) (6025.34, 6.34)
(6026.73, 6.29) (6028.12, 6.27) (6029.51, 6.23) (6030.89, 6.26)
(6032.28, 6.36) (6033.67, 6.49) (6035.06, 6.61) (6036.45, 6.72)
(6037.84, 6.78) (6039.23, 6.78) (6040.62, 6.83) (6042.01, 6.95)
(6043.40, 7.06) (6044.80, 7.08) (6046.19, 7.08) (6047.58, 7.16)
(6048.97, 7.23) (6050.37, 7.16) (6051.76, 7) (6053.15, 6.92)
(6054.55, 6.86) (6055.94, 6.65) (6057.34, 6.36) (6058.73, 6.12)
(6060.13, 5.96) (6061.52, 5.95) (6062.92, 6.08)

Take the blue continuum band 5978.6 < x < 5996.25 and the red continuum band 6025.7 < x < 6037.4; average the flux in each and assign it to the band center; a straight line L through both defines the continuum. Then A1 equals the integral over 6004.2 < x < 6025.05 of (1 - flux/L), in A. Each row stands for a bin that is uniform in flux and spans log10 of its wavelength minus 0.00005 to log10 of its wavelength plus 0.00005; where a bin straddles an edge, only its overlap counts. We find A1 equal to -0.6 A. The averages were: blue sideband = 6.59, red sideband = 6.41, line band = 6.66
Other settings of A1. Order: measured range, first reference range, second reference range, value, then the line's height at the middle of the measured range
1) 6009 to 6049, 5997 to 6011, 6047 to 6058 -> -0.51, 6.65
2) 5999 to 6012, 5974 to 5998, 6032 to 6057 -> 0.69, 6.67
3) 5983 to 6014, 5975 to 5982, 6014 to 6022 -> 0.74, 6.68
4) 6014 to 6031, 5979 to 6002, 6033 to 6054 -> 0.31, 6.8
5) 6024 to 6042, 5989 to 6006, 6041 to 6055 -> 1.00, 6.9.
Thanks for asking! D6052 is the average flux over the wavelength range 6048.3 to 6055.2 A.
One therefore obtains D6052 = 7.03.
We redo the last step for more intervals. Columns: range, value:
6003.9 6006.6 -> 6.16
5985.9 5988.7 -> 6.48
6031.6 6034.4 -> 6.42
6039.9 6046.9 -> 7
